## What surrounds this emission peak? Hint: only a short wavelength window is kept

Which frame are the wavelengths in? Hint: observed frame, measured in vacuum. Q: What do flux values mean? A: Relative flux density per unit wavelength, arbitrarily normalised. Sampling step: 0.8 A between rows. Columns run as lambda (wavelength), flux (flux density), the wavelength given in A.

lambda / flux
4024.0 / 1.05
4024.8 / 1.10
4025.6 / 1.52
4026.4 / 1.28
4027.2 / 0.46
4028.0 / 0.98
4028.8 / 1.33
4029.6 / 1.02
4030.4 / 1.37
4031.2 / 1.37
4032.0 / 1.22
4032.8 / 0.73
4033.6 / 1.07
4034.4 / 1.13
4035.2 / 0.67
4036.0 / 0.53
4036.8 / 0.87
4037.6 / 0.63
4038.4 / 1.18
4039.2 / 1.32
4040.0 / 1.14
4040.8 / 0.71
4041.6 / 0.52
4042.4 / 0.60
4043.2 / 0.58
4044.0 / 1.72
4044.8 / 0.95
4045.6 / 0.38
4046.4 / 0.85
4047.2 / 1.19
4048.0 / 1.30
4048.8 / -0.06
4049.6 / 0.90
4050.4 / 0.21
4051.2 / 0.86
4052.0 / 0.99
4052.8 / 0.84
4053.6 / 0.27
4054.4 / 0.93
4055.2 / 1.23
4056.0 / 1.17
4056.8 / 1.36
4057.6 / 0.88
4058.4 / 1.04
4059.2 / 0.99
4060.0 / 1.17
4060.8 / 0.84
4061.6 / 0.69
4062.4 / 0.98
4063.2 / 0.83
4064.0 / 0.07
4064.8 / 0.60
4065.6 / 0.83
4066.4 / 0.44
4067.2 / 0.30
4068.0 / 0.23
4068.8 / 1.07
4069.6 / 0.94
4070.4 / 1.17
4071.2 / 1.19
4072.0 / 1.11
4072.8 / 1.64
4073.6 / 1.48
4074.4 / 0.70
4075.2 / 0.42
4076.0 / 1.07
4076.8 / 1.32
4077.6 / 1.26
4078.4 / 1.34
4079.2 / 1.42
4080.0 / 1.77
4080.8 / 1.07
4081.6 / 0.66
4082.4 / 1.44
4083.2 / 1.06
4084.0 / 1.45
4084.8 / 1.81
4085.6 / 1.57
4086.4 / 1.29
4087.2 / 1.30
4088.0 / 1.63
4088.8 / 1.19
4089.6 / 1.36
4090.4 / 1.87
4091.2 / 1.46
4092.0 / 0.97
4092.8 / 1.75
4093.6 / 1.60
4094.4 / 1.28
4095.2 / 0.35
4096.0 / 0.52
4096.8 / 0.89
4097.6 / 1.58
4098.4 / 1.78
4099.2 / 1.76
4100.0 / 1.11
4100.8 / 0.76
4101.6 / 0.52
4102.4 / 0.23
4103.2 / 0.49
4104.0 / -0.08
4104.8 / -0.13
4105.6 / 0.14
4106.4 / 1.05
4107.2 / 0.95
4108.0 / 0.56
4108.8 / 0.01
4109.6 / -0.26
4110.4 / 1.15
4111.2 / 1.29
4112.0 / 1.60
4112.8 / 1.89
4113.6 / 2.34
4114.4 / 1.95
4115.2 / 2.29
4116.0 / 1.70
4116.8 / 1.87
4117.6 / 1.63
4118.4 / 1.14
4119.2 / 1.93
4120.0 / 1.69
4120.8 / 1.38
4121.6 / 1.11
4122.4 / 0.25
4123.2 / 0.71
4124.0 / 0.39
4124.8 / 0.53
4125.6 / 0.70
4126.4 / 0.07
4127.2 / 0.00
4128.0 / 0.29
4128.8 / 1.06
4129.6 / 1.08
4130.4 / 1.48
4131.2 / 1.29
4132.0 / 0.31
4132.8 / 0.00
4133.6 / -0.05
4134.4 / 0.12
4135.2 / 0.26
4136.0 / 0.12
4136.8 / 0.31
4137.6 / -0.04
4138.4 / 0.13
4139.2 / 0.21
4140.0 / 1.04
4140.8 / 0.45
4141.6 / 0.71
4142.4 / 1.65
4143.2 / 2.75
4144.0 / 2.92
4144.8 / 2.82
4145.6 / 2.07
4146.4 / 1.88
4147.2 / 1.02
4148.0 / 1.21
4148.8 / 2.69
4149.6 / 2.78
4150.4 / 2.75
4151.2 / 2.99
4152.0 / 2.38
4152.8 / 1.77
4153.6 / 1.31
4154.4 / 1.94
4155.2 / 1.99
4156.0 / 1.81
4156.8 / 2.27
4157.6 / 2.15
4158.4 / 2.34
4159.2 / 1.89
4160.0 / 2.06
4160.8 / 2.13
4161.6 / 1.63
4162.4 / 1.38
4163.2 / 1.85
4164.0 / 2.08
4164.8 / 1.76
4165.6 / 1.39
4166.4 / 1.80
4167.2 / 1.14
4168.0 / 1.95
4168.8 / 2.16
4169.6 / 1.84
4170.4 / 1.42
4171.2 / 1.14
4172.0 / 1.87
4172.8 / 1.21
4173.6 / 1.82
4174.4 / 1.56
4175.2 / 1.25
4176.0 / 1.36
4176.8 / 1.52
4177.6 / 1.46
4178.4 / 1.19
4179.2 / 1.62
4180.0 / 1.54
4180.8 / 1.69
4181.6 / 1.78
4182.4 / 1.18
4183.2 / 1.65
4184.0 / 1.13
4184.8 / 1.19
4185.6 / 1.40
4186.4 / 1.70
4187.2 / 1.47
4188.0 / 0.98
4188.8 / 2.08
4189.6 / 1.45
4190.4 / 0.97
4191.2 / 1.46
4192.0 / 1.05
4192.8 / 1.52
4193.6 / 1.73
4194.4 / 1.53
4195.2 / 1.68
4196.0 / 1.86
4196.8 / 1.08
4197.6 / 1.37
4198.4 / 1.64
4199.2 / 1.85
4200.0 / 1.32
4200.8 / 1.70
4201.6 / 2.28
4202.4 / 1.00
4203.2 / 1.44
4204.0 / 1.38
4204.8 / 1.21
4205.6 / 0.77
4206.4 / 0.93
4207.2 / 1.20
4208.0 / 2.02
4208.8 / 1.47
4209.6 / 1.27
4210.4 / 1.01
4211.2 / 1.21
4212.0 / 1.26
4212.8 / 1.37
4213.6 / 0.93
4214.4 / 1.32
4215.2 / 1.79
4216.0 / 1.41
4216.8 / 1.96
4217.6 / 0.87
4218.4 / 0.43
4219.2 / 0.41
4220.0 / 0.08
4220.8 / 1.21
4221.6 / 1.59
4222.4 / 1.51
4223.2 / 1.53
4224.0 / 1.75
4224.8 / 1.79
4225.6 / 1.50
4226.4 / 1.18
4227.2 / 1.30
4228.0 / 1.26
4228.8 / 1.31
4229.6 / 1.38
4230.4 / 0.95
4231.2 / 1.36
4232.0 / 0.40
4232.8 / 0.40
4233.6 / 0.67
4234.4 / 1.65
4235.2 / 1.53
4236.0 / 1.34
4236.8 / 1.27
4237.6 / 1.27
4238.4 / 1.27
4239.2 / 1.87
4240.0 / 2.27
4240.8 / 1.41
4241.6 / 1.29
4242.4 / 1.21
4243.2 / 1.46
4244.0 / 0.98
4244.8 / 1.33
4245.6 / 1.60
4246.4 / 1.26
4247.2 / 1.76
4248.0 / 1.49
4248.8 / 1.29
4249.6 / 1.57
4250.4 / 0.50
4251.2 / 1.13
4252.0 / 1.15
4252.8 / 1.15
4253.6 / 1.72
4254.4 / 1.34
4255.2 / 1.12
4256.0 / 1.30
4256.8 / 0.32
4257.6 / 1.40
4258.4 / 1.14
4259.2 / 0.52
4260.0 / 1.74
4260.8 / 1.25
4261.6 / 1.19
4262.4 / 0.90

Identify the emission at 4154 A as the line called Lyman alpha 1216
